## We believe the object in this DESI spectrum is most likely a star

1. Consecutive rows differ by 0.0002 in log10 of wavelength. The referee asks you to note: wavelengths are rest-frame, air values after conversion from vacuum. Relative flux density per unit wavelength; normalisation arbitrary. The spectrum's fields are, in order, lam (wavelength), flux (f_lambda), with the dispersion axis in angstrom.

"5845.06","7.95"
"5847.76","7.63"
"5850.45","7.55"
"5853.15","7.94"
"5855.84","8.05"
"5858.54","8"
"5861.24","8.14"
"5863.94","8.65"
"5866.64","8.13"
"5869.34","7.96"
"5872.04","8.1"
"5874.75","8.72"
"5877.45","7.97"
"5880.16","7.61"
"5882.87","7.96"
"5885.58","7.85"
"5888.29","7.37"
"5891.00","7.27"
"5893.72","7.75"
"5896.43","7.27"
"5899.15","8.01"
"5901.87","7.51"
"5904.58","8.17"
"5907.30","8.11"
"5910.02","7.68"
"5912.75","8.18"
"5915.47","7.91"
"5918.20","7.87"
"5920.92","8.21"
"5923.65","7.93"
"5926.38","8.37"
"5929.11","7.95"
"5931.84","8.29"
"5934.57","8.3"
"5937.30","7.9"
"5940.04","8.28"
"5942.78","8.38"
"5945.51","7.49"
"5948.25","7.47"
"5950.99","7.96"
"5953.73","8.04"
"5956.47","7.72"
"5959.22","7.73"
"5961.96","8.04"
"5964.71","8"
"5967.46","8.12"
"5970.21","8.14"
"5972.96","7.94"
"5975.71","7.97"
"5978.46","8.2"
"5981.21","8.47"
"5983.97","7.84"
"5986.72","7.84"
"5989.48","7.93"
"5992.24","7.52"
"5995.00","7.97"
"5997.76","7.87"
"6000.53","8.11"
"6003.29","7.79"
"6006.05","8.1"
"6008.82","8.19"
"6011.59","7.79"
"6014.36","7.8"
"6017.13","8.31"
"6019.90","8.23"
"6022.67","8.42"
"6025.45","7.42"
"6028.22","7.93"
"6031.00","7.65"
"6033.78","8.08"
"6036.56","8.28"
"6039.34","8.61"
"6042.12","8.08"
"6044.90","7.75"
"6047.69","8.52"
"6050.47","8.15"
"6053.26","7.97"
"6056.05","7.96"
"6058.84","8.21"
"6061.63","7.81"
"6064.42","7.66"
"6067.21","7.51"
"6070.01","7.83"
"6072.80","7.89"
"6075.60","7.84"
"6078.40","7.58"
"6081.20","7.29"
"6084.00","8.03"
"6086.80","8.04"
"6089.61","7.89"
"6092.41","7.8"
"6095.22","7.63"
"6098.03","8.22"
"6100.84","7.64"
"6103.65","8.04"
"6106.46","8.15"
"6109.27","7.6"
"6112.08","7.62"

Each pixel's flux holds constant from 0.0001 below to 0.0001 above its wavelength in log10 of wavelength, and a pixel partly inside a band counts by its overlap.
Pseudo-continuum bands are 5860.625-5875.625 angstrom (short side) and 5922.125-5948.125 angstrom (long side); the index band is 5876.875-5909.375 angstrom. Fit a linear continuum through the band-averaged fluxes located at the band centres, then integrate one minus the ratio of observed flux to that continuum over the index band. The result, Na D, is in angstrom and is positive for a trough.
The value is 1.86 angstrom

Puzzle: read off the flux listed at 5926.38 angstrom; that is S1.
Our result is 8.37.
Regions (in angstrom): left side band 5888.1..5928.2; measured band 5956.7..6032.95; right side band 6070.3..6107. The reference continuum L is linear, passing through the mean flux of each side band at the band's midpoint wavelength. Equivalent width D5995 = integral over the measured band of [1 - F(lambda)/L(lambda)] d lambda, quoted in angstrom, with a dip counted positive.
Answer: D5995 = -1.20 angstrom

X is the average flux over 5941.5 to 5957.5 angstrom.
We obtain 7.85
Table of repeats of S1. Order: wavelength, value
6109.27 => 7.6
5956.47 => 7.72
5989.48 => 7.93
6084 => 8.03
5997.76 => 7.87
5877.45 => 7.97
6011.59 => 7.79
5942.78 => 8.38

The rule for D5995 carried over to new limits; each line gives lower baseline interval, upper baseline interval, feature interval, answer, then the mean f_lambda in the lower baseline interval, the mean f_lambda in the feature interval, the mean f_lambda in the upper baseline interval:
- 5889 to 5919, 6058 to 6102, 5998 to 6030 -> -0.8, 7.78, 8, 7.8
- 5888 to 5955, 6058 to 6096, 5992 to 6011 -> -0.3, 7.92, 7.95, 7.78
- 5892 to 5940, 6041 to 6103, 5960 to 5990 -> -0.4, 7.97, 8.04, 7.88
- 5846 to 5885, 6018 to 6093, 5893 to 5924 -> 0.5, 8.02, 7.89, 7.95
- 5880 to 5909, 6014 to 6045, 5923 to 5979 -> -1.0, 7.72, 8.01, 8.07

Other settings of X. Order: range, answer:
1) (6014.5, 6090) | 7.96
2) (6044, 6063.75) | 8.05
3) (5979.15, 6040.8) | 8.01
